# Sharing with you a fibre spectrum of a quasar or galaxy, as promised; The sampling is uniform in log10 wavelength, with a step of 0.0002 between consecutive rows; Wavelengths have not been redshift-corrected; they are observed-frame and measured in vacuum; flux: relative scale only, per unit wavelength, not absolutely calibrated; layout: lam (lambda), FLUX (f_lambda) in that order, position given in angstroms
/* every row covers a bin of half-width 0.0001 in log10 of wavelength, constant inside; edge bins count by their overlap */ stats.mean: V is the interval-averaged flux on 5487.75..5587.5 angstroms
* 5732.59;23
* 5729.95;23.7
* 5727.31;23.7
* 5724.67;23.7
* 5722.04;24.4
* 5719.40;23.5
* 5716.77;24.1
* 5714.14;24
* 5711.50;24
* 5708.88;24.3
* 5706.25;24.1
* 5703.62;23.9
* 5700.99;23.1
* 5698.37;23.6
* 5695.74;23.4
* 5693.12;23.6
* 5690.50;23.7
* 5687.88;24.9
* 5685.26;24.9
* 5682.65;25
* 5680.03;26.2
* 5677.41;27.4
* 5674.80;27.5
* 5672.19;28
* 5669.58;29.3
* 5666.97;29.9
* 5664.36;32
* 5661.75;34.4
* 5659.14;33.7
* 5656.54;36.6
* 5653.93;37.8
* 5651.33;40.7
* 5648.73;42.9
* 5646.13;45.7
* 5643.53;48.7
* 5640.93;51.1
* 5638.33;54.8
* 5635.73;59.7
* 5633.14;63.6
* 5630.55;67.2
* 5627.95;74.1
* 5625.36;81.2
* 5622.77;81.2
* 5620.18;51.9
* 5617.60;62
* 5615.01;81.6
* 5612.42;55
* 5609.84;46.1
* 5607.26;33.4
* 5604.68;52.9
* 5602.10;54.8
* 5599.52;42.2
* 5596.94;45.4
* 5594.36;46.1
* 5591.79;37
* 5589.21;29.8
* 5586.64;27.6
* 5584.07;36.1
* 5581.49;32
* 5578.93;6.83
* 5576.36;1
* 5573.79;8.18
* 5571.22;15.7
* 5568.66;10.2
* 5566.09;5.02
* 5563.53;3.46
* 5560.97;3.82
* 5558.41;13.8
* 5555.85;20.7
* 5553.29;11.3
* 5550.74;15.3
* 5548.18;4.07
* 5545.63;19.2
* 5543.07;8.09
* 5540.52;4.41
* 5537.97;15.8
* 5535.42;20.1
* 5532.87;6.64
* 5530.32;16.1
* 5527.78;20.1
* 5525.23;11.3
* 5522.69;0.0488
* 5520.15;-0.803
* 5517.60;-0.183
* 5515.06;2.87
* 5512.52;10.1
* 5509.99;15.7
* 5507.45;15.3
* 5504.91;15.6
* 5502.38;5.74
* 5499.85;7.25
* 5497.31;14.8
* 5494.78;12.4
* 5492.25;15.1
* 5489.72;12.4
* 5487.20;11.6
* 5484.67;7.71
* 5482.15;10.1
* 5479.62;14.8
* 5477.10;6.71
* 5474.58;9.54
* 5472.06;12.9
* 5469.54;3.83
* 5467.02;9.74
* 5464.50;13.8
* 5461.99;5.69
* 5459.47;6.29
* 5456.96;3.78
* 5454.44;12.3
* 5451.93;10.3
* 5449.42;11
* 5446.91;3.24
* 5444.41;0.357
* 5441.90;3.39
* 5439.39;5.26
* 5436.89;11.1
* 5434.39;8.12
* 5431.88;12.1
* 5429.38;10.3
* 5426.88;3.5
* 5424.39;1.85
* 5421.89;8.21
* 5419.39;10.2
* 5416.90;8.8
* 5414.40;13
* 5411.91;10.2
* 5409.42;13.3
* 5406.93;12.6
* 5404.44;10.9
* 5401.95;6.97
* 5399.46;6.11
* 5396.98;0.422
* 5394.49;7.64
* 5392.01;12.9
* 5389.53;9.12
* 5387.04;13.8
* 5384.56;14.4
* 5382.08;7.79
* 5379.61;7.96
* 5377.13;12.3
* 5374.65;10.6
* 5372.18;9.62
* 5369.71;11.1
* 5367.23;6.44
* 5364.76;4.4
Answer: 11.8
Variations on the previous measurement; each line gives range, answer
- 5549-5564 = 11.6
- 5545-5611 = 24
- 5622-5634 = 73.5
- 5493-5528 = 9.06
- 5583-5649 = 53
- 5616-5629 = 70.3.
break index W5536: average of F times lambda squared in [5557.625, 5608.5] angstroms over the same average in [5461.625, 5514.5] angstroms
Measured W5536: 2.40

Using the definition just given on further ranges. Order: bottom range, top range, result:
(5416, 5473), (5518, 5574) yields 1.42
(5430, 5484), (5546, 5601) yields 2.51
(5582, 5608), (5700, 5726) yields 0.62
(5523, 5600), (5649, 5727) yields 1.64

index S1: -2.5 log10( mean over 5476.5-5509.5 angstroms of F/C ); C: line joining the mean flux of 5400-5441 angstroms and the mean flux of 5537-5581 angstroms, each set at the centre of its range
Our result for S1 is -0.21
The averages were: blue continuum 9.05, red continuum 10.2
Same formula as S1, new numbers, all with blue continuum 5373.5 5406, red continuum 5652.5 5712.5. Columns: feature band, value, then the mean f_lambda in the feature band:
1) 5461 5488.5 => 0.44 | 9.72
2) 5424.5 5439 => 0.41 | 8.24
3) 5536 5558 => 0.45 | 12.7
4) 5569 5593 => 0.01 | 21.1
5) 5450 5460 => 0.49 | 8.49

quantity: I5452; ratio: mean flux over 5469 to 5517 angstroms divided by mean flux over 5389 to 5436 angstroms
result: 1.22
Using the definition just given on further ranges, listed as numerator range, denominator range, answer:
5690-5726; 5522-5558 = 1.89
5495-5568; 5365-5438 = 1.10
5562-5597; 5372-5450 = 2.41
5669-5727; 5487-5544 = 2.37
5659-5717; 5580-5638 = 0.50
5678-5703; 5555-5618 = 0.80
